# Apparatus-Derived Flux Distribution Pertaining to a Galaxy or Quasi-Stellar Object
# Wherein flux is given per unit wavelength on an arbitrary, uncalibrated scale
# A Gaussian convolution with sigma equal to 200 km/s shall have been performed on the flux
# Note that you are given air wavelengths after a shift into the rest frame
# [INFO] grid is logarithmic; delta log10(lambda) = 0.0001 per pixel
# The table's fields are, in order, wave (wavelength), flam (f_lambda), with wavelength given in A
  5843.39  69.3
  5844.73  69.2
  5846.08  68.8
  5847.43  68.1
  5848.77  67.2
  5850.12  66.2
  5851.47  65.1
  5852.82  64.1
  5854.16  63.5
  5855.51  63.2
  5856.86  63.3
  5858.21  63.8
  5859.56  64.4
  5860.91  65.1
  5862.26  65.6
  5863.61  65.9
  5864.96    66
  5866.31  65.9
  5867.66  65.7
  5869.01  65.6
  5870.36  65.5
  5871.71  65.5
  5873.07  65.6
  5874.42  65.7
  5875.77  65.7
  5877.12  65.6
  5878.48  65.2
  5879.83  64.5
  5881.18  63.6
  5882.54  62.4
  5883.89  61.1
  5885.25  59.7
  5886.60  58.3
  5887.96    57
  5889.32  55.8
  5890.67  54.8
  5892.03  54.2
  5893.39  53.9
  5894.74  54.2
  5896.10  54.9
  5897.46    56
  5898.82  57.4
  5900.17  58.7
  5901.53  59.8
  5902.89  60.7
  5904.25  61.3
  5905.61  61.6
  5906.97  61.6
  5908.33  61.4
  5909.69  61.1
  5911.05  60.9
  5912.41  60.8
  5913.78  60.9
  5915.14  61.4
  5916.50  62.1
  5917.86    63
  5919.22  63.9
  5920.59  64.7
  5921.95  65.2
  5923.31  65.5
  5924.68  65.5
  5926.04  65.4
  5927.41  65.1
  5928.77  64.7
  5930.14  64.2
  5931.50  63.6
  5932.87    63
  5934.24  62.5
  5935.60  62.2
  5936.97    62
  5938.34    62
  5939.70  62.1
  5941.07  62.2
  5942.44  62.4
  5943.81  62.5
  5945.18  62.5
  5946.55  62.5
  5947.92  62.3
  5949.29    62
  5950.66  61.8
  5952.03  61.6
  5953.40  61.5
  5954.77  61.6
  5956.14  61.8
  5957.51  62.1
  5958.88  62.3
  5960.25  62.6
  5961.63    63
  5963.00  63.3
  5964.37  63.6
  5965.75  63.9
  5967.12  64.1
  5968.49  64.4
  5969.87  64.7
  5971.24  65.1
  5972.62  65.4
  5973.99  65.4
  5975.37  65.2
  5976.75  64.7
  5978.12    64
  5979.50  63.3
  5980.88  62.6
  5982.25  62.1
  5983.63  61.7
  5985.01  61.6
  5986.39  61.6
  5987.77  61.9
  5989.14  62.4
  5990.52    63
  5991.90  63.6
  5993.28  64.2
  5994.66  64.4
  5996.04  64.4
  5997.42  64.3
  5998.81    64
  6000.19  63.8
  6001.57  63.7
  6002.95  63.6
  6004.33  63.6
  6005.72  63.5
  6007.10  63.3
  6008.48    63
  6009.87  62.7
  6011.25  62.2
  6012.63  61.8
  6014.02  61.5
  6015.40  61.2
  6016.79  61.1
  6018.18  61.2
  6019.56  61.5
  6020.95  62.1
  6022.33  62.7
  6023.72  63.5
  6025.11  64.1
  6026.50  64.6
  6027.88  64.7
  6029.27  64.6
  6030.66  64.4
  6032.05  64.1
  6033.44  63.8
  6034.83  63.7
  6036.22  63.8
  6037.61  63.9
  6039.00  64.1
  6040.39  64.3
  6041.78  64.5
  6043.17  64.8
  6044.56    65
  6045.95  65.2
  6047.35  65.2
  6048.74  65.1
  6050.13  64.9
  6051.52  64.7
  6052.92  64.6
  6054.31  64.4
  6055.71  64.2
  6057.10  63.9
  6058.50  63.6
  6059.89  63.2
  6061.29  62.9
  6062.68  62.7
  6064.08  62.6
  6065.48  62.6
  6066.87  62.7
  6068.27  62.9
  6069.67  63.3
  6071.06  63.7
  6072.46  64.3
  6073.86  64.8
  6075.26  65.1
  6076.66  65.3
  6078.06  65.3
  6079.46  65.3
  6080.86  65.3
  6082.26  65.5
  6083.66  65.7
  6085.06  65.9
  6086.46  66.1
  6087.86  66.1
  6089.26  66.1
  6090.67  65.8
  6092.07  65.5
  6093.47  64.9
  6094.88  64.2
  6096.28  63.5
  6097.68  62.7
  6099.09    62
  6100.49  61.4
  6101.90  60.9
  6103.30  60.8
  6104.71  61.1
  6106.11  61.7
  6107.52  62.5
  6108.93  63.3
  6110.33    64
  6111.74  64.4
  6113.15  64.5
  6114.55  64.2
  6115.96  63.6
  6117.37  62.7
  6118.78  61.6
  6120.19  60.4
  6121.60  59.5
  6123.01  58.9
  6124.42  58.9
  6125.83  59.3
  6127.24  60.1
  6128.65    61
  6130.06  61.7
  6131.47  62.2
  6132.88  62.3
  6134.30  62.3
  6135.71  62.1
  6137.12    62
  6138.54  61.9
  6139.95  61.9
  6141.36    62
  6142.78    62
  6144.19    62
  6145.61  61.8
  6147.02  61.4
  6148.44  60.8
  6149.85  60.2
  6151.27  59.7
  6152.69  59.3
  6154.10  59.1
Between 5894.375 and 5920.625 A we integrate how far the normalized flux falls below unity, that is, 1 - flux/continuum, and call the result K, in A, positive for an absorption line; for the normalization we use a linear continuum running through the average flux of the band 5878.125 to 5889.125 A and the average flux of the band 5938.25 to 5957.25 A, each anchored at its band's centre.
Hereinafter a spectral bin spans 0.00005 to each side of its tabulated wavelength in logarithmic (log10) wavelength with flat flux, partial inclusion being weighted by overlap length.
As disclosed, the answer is 0.5 A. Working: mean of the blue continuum 61.1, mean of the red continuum 62.1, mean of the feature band 60.3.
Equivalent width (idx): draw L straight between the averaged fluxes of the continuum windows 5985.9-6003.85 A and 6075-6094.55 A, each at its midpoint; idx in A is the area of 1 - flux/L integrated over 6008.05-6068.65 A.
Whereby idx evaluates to 0.9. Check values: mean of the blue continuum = 63.5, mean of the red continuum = 65.5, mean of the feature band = 63.5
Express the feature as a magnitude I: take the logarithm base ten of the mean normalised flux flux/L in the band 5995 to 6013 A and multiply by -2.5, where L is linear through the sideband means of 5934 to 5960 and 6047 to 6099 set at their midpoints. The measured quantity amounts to 0.00 mag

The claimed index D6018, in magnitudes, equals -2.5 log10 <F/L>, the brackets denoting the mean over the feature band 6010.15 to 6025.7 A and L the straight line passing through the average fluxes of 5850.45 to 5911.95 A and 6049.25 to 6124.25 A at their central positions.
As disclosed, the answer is 0.02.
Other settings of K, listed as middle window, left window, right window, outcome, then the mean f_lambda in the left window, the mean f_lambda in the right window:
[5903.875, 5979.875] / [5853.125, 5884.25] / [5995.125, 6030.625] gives 1.04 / 64.8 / 63.1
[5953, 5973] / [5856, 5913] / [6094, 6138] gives -0.52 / 61.6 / 61.9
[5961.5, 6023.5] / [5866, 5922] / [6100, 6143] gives -1.79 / 61.2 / 61.8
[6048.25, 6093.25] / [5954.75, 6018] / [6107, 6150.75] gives -1.55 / 63.2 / 61.8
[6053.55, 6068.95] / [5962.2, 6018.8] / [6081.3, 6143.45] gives -0.07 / 63.3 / 62.7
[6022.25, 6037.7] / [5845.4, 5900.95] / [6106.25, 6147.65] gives -0.48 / 62.5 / 61.9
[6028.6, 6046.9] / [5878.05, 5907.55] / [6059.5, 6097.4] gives -0.31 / 58.9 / 64.5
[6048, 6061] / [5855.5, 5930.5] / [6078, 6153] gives -0.37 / 62.1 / 62.6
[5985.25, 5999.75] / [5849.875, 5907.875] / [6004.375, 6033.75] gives -0.14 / 61.9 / 62.9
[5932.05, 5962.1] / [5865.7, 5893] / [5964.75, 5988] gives 0.48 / 62.3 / 63.6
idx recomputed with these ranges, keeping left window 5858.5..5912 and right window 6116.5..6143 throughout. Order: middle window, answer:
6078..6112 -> -1.5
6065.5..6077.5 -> -0.5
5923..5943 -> -0.7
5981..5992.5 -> -0.2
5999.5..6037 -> -1.1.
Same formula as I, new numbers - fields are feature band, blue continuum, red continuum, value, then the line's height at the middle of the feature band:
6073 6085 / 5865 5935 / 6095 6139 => -0.058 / 61.9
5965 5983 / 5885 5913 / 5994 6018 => -0.045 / 61.6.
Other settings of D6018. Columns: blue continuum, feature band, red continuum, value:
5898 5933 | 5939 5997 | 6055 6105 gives -0.002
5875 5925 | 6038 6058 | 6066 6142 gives -0.038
